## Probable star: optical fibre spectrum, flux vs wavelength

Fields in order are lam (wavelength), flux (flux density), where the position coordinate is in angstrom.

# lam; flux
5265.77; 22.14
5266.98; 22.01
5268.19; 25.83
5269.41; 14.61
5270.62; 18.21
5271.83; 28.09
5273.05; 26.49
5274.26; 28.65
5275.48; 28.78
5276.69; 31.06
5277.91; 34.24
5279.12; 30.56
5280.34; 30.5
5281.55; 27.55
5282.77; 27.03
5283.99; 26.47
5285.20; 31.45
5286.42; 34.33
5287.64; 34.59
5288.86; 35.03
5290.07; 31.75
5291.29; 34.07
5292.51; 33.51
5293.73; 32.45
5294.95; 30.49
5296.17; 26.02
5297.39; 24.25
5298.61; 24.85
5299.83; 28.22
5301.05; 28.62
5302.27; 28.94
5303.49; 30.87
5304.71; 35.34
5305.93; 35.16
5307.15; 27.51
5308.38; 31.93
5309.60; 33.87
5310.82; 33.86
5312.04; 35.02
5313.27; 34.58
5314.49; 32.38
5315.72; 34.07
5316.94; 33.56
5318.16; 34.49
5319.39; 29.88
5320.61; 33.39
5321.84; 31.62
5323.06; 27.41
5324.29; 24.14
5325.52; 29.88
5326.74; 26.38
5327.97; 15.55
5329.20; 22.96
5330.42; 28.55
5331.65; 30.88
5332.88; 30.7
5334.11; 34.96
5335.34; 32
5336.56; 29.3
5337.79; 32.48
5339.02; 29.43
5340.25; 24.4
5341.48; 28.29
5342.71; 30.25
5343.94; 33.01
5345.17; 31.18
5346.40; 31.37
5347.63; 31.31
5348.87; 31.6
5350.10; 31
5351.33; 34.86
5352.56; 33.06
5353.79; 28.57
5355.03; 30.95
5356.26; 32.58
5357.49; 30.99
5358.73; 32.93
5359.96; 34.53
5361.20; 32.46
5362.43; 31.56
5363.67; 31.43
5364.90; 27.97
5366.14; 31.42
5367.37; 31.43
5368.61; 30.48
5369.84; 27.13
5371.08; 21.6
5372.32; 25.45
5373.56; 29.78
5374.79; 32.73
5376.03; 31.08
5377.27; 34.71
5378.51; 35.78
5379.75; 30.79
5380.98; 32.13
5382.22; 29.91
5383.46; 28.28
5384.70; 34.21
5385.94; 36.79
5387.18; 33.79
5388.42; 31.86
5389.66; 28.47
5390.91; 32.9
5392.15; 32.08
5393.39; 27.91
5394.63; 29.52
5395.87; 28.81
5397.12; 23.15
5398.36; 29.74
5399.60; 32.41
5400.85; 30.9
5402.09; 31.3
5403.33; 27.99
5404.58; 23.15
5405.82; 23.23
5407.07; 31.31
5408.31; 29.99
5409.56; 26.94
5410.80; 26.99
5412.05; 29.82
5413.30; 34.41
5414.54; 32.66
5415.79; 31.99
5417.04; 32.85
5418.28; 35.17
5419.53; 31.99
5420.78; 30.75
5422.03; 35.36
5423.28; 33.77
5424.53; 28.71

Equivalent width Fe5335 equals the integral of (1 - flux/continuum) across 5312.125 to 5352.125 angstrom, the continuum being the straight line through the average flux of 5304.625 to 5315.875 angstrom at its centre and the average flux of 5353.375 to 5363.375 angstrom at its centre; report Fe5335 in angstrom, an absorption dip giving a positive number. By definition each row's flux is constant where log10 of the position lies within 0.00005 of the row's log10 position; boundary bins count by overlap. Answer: 2.87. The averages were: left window 33.2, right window 31.8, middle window 30.3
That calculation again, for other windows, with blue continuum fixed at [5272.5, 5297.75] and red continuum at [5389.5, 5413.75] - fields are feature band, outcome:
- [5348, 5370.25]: -1.4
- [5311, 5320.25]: -1.0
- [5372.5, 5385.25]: -1.0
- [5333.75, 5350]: -0.5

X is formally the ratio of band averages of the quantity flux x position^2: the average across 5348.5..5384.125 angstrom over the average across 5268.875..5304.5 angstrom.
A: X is 1.1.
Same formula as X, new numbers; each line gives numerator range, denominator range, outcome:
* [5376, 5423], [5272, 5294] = 1.04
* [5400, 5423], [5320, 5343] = 1.10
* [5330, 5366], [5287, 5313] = 1.01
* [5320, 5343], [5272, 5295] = 0.94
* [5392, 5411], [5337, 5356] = 0.94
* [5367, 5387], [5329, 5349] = 1.03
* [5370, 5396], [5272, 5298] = 1.05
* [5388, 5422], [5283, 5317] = 0.99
